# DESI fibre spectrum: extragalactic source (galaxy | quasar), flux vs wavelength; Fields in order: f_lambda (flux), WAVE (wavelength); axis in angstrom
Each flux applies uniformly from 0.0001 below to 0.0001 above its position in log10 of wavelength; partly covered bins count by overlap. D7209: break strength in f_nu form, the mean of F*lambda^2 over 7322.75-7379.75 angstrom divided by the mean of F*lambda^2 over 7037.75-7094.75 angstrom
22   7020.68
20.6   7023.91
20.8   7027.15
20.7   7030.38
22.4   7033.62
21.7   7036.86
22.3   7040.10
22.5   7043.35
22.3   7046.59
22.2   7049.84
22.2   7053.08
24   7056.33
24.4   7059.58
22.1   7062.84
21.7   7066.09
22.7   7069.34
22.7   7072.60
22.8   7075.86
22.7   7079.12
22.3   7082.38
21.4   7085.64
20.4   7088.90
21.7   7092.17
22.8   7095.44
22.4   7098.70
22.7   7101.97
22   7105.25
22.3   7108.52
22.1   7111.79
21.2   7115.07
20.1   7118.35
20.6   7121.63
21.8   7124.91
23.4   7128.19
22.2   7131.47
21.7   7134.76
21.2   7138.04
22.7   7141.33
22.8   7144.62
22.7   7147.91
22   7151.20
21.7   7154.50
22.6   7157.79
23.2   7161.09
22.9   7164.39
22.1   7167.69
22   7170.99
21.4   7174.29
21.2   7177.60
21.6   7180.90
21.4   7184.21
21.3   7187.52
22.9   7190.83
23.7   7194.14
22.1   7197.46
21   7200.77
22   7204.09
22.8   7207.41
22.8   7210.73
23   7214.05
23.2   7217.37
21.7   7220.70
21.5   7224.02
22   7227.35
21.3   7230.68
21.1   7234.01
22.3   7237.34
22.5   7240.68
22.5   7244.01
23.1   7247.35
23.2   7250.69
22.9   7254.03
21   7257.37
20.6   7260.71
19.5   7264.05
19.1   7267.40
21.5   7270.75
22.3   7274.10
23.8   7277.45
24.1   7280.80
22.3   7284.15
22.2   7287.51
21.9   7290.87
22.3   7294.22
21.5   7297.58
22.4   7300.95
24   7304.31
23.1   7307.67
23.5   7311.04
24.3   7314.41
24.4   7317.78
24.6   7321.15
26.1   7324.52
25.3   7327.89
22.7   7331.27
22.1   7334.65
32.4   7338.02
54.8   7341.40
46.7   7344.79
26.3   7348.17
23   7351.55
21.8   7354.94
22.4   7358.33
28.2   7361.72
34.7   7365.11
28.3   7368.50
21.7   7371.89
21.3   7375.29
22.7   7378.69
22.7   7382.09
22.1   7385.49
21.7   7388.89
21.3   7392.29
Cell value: 1.4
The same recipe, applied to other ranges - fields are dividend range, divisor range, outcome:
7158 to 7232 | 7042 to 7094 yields 1.03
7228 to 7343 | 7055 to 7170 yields 1.13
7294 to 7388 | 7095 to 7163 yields 1.26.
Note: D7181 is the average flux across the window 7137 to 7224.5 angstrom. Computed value 22.2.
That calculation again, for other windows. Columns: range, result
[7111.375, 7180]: 22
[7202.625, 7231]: 22.3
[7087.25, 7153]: 21.9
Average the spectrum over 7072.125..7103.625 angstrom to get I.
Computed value 22.2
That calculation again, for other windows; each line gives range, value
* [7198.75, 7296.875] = 22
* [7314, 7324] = 24.7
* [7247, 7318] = 22.4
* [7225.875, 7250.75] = 22.2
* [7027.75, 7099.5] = 22.3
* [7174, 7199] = 22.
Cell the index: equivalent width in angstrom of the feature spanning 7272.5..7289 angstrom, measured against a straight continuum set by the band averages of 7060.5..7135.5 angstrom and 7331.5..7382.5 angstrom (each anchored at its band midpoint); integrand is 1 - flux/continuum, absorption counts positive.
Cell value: 2.29 angstrom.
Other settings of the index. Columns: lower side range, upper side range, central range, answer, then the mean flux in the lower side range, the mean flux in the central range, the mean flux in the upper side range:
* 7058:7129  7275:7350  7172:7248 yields 7.07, 22.1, 22.1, 26.4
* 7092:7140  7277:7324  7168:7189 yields 0.77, 21.9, 21.5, 23.2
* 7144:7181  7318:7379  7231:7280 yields 6.42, 22.2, 21.8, 28.1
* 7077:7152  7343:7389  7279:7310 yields 2.86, 22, 22.7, 26.2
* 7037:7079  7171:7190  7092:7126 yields 0.56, 22.6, 21.8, 21.5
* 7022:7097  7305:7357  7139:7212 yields 7.15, 22.1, 22.2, 28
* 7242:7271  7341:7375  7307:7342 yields 0.11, 21.5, 26.9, 29.5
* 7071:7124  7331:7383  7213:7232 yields 2.23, 21.9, 22.1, 28.5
